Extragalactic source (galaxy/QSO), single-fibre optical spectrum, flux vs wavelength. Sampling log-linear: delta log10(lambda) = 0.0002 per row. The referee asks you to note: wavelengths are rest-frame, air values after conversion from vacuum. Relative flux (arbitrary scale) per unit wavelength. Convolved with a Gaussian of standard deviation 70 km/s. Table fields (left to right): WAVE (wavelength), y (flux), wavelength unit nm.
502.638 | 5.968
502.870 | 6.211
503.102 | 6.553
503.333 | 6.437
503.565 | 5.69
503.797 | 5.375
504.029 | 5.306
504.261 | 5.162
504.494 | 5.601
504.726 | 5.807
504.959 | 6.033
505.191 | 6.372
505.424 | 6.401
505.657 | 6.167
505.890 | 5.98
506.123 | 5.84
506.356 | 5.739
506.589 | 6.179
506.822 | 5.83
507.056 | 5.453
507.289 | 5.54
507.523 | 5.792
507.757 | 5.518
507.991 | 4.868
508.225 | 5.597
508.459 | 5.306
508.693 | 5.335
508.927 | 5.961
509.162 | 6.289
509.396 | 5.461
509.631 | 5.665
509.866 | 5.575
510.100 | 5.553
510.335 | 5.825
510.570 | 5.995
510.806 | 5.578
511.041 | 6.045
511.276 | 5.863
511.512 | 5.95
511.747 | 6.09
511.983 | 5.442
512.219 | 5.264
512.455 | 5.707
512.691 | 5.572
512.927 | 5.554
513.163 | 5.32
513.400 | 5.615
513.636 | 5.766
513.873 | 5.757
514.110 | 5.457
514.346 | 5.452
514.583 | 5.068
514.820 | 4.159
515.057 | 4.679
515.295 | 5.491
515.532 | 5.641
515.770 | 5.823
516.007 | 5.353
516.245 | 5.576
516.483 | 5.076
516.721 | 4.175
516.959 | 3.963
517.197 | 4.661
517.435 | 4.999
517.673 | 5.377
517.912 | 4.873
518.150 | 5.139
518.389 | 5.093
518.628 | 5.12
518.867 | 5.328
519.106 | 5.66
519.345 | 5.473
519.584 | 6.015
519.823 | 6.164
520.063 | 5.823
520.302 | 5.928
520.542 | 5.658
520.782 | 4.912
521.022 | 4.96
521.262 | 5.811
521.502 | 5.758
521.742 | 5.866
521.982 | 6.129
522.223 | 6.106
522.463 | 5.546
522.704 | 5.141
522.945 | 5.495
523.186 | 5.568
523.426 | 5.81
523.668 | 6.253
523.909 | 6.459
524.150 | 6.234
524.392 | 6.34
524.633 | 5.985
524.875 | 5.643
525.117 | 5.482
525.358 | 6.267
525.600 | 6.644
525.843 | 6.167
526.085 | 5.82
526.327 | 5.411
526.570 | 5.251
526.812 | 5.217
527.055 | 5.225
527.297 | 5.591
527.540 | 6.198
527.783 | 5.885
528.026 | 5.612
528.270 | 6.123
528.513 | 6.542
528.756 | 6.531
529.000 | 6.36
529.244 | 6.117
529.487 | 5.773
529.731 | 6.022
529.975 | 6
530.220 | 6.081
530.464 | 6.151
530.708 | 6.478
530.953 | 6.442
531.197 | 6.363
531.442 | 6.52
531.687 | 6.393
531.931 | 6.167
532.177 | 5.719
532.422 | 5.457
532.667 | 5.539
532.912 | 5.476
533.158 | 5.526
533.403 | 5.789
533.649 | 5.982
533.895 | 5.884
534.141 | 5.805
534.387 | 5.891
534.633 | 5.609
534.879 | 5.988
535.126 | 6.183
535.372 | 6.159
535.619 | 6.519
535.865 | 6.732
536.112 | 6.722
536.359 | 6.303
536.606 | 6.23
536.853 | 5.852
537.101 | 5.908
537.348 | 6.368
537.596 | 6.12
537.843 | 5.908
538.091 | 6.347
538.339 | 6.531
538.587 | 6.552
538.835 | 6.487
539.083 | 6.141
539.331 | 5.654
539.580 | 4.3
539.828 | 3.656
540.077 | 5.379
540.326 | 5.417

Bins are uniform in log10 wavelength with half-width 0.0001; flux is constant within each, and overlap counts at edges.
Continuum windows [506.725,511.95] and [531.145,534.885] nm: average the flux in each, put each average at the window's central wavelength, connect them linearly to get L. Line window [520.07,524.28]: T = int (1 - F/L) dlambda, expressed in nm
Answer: 0.03 nm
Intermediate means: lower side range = 5.68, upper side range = 5.87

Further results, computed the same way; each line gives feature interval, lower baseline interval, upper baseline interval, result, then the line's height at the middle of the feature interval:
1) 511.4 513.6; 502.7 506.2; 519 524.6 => 0.09 nm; 5.87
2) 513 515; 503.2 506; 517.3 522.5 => 0.12 nm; 5.66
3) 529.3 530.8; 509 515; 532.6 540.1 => -0.06 nm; 5.84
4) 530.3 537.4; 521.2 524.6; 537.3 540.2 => -0.32 nm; 5.81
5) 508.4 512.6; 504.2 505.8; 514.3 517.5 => -0.19 nm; 5.47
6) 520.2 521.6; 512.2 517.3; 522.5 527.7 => 0.02 nm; 5.58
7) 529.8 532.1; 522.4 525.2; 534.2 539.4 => -0.09 nm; 6.04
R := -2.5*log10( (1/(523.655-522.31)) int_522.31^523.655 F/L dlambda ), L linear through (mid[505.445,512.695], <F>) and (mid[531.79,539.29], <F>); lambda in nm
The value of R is 0.06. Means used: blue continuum 5.72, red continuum 6.06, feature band 5.59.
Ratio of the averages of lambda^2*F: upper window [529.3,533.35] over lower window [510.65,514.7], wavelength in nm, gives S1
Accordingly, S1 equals 1.15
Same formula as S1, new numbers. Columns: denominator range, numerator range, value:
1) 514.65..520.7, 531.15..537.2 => 1.22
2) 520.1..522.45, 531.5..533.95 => 1.07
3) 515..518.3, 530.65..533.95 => 1.25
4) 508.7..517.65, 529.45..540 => 1.20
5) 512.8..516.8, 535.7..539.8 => 1.25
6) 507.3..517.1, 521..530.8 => 1.14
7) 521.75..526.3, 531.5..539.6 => 1.06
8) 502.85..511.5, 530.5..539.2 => 1.18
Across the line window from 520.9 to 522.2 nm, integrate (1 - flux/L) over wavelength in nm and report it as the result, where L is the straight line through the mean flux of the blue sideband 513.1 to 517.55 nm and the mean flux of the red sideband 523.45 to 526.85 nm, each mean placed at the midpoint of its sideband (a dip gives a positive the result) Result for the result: -0.02 nm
